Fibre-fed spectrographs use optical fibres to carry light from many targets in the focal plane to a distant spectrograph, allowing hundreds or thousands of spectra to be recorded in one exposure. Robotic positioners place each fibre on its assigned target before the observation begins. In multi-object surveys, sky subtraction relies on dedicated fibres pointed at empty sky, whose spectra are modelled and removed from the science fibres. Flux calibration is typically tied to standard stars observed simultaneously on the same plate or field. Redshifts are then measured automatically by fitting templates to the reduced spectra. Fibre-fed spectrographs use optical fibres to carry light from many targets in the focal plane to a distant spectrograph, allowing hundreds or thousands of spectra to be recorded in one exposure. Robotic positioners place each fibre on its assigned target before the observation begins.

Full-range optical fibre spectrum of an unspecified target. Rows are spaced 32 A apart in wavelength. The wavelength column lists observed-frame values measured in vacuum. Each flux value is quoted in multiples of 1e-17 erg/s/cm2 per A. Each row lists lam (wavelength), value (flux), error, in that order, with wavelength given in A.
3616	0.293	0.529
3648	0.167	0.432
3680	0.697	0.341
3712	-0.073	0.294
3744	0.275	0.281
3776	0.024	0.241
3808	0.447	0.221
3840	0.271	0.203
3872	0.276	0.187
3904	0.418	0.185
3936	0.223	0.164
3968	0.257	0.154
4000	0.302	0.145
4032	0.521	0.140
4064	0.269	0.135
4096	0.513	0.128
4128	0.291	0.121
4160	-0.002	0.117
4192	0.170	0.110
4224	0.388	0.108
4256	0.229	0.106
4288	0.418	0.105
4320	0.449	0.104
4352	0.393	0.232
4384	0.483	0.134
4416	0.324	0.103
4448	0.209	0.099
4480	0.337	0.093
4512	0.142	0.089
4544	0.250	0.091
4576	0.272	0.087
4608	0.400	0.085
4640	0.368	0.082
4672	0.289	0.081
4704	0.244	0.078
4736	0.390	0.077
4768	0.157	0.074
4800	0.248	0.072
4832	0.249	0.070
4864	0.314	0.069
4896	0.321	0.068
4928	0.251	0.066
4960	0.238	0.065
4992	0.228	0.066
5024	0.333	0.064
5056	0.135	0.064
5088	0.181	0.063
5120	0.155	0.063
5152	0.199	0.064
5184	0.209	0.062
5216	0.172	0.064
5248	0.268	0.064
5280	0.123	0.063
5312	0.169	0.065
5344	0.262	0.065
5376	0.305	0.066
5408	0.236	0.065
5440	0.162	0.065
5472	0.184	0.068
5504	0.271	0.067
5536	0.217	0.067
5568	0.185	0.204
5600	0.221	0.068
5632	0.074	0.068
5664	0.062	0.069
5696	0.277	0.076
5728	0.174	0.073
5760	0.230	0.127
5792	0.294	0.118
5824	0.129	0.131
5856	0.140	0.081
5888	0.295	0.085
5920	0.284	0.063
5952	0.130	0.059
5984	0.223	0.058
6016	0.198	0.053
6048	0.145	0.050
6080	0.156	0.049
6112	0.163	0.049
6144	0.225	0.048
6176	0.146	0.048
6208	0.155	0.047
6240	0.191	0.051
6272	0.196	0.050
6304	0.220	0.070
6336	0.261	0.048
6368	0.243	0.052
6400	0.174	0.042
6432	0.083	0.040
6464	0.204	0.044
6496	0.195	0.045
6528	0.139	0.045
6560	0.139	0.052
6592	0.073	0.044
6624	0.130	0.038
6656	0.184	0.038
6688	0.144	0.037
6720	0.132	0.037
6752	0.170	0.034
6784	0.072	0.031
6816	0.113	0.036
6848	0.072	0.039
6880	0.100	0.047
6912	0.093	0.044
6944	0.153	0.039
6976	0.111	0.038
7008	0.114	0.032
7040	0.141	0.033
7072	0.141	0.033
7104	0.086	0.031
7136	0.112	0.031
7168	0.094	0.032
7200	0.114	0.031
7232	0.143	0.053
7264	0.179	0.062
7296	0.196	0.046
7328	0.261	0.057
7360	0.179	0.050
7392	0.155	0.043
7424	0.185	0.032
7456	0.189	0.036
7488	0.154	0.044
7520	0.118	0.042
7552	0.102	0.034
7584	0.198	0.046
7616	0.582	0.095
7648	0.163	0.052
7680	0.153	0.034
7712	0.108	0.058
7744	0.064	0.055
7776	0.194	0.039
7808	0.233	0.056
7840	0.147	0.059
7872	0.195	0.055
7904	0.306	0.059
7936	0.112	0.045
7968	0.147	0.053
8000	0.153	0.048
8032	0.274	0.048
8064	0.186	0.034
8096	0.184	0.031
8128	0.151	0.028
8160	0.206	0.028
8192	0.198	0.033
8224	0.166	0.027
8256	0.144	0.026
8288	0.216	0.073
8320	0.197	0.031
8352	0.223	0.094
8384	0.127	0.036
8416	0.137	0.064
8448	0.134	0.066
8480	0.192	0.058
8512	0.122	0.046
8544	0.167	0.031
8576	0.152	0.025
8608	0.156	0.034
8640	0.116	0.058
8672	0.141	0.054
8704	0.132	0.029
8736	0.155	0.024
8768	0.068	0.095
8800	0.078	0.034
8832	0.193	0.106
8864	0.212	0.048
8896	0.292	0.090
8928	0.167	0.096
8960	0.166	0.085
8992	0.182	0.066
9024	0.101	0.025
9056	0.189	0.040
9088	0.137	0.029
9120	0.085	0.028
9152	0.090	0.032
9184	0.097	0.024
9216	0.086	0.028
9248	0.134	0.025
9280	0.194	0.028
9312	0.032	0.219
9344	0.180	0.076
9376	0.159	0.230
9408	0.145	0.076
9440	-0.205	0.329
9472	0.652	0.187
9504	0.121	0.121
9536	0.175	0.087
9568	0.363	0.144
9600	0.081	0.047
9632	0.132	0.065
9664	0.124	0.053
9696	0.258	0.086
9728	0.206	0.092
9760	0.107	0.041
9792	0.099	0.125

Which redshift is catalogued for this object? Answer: 1.04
